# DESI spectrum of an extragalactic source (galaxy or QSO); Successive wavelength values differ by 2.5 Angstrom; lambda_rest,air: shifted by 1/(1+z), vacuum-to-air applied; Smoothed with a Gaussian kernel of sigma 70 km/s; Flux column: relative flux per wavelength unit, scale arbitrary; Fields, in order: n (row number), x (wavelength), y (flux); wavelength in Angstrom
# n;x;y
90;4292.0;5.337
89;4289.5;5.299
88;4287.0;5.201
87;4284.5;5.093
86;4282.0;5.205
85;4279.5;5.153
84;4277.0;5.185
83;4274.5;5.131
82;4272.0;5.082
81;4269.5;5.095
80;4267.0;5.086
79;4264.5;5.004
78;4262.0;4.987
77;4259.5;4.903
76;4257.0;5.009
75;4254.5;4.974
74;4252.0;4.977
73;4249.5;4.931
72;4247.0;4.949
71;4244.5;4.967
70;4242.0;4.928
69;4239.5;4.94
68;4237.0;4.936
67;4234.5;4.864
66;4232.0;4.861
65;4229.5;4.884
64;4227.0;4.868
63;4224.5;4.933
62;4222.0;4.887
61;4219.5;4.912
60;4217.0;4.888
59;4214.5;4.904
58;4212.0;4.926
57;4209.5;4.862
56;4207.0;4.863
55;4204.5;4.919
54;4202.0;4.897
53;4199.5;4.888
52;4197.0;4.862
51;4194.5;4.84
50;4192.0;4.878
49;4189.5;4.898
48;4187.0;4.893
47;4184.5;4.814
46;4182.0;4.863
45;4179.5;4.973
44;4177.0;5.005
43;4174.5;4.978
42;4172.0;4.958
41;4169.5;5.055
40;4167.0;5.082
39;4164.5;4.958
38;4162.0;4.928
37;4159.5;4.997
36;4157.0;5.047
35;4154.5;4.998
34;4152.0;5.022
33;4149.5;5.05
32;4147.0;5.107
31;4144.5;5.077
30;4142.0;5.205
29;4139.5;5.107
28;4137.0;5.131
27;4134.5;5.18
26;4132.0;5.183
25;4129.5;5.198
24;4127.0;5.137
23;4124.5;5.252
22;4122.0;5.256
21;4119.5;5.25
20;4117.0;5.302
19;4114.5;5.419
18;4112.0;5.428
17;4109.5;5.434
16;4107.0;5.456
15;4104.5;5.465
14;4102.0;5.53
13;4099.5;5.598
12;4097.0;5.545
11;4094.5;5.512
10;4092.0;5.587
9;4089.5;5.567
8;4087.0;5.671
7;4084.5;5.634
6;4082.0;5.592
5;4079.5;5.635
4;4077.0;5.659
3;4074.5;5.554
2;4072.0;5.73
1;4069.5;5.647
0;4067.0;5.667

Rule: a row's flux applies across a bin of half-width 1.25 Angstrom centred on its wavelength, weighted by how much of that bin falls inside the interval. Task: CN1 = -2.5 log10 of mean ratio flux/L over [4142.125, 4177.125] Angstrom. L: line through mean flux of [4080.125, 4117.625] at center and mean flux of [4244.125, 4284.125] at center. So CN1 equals 0.07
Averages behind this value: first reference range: 5.52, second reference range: 5.04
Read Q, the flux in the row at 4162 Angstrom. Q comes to 4.928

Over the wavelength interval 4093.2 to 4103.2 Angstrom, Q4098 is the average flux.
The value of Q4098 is 5.55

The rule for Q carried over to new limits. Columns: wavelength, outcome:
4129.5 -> 5.198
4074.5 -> 5.554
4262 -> 4.987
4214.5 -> 4.904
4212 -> 4.926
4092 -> 5.587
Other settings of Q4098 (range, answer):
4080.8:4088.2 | 5.63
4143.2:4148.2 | 5.09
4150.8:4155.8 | 5.01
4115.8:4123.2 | 5.27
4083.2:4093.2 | 5.61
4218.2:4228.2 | 4.9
